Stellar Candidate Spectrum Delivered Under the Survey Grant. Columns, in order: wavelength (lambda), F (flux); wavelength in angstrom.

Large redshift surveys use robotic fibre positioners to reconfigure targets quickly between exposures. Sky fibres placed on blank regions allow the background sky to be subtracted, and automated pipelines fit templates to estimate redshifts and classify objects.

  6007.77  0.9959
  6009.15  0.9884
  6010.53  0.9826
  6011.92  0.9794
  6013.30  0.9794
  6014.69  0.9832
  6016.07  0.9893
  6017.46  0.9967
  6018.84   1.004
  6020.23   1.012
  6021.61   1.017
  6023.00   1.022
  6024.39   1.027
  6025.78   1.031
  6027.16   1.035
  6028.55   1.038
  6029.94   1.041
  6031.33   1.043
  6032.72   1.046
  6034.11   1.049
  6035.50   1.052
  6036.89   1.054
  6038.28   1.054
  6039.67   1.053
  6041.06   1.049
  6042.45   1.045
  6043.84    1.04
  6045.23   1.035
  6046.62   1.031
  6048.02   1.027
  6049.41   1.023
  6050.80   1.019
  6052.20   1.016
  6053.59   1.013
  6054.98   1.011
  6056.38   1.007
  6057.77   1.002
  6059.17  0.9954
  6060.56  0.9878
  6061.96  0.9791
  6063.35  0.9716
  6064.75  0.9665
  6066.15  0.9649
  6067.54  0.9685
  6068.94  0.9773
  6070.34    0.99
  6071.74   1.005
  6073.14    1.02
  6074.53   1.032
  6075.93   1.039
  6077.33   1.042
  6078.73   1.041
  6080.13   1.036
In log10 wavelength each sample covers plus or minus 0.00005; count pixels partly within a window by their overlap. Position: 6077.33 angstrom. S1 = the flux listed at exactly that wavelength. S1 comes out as 1.042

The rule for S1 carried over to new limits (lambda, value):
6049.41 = 1.023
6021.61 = 1.017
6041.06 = 1.049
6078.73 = 1.041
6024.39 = 1.027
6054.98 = 1.011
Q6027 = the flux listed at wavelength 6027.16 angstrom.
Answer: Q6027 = 1.035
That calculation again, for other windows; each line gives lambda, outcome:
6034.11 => 1.049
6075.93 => 1.039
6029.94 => 1.041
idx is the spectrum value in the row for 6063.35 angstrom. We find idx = 0.9716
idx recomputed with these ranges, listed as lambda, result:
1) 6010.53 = 0.9826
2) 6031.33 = 1.043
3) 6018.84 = 1.004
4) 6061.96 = 0.9791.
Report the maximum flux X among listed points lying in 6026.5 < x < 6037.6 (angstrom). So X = 1.054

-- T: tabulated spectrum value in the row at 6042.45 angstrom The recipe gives 1.045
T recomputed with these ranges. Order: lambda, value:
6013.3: 0.9794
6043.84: 1.04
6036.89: 1.054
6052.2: 1.016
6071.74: 1.005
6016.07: 0.9893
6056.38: 1.007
